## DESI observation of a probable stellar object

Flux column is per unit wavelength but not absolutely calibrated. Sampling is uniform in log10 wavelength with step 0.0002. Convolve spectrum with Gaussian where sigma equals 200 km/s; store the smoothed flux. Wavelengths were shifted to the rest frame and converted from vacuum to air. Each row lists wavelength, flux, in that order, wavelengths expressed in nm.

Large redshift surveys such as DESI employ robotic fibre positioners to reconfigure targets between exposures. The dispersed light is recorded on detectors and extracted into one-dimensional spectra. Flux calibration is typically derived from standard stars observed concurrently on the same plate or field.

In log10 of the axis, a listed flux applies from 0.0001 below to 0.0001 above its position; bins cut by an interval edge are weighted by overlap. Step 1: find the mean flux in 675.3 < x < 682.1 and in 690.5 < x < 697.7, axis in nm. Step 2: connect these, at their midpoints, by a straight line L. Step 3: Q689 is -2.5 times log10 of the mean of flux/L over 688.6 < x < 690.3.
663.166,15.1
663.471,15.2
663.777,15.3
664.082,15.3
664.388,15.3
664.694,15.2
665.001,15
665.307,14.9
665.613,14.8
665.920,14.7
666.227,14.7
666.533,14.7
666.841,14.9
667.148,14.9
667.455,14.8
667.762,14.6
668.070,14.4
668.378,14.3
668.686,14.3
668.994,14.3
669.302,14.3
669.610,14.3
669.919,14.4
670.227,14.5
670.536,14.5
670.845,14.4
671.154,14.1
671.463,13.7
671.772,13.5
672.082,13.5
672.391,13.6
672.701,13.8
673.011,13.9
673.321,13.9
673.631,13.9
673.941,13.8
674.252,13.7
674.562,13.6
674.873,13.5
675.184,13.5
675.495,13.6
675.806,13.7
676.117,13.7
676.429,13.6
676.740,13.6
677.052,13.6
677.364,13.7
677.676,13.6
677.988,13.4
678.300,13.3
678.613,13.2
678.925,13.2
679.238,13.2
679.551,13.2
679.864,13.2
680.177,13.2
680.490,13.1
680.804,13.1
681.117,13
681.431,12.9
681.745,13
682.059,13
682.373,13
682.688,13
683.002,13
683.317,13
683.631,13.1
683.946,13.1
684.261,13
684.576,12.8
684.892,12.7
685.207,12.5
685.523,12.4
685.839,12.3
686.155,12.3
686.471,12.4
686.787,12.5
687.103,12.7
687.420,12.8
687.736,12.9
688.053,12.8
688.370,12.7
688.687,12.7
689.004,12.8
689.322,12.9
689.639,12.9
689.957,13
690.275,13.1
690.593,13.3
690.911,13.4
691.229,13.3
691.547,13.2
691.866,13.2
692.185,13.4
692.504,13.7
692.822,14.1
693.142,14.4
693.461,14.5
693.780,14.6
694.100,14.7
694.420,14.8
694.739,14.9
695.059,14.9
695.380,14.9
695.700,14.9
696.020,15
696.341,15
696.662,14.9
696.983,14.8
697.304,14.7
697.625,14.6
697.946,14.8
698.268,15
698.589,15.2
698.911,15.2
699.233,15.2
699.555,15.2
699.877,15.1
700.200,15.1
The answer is 0.091 mag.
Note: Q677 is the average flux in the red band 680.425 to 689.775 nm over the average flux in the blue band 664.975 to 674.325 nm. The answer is 0.90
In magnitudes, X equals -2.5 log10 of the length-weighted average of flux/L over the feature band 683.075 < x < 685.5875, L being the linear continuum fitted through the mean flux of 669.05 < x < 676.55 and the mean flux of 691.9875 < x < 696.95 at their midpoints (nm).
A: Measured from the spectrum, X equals 0.113 mag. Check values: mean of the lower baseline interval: 13.9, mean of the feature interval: 12.8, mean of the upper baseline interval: 14.6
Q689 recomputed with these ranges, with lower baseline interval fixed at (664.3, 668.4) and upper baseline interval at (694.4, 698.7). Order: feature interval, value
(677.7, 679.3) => 0.12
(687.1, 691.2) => 0.15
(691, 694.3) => 0.07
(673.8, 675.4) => 0.09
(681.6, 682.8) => 0.14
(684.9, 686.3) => 0.20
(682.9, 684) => 0.14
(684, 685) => 0.16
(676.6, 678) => 0.09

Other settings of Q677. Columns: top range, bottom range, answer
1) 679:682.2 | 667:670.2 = 0.91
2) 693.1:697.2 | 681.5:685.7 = 1.15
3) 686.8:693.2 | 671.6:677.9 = 0.96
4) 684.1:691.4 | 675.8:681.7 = 0.96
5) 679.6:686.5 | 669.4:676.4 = 0.93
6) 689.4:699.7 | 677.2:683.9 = 1.09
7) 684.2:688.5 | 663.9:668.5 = 0.85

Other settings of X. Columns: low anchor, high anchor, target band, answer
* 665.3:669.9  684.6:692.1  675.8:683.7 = 0.02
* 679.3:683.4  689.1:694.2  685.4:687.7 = 0.07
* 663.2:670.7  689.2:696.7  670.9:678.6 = 0.07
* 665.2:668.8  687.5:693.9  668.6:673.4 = 0.03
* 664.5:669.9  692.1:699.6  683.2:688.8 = 0.16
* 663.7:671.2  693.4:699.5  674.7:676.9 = 0.09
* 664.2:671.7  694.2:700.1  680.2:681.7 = 0.13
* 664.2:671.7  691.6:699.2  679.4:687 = 0.14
